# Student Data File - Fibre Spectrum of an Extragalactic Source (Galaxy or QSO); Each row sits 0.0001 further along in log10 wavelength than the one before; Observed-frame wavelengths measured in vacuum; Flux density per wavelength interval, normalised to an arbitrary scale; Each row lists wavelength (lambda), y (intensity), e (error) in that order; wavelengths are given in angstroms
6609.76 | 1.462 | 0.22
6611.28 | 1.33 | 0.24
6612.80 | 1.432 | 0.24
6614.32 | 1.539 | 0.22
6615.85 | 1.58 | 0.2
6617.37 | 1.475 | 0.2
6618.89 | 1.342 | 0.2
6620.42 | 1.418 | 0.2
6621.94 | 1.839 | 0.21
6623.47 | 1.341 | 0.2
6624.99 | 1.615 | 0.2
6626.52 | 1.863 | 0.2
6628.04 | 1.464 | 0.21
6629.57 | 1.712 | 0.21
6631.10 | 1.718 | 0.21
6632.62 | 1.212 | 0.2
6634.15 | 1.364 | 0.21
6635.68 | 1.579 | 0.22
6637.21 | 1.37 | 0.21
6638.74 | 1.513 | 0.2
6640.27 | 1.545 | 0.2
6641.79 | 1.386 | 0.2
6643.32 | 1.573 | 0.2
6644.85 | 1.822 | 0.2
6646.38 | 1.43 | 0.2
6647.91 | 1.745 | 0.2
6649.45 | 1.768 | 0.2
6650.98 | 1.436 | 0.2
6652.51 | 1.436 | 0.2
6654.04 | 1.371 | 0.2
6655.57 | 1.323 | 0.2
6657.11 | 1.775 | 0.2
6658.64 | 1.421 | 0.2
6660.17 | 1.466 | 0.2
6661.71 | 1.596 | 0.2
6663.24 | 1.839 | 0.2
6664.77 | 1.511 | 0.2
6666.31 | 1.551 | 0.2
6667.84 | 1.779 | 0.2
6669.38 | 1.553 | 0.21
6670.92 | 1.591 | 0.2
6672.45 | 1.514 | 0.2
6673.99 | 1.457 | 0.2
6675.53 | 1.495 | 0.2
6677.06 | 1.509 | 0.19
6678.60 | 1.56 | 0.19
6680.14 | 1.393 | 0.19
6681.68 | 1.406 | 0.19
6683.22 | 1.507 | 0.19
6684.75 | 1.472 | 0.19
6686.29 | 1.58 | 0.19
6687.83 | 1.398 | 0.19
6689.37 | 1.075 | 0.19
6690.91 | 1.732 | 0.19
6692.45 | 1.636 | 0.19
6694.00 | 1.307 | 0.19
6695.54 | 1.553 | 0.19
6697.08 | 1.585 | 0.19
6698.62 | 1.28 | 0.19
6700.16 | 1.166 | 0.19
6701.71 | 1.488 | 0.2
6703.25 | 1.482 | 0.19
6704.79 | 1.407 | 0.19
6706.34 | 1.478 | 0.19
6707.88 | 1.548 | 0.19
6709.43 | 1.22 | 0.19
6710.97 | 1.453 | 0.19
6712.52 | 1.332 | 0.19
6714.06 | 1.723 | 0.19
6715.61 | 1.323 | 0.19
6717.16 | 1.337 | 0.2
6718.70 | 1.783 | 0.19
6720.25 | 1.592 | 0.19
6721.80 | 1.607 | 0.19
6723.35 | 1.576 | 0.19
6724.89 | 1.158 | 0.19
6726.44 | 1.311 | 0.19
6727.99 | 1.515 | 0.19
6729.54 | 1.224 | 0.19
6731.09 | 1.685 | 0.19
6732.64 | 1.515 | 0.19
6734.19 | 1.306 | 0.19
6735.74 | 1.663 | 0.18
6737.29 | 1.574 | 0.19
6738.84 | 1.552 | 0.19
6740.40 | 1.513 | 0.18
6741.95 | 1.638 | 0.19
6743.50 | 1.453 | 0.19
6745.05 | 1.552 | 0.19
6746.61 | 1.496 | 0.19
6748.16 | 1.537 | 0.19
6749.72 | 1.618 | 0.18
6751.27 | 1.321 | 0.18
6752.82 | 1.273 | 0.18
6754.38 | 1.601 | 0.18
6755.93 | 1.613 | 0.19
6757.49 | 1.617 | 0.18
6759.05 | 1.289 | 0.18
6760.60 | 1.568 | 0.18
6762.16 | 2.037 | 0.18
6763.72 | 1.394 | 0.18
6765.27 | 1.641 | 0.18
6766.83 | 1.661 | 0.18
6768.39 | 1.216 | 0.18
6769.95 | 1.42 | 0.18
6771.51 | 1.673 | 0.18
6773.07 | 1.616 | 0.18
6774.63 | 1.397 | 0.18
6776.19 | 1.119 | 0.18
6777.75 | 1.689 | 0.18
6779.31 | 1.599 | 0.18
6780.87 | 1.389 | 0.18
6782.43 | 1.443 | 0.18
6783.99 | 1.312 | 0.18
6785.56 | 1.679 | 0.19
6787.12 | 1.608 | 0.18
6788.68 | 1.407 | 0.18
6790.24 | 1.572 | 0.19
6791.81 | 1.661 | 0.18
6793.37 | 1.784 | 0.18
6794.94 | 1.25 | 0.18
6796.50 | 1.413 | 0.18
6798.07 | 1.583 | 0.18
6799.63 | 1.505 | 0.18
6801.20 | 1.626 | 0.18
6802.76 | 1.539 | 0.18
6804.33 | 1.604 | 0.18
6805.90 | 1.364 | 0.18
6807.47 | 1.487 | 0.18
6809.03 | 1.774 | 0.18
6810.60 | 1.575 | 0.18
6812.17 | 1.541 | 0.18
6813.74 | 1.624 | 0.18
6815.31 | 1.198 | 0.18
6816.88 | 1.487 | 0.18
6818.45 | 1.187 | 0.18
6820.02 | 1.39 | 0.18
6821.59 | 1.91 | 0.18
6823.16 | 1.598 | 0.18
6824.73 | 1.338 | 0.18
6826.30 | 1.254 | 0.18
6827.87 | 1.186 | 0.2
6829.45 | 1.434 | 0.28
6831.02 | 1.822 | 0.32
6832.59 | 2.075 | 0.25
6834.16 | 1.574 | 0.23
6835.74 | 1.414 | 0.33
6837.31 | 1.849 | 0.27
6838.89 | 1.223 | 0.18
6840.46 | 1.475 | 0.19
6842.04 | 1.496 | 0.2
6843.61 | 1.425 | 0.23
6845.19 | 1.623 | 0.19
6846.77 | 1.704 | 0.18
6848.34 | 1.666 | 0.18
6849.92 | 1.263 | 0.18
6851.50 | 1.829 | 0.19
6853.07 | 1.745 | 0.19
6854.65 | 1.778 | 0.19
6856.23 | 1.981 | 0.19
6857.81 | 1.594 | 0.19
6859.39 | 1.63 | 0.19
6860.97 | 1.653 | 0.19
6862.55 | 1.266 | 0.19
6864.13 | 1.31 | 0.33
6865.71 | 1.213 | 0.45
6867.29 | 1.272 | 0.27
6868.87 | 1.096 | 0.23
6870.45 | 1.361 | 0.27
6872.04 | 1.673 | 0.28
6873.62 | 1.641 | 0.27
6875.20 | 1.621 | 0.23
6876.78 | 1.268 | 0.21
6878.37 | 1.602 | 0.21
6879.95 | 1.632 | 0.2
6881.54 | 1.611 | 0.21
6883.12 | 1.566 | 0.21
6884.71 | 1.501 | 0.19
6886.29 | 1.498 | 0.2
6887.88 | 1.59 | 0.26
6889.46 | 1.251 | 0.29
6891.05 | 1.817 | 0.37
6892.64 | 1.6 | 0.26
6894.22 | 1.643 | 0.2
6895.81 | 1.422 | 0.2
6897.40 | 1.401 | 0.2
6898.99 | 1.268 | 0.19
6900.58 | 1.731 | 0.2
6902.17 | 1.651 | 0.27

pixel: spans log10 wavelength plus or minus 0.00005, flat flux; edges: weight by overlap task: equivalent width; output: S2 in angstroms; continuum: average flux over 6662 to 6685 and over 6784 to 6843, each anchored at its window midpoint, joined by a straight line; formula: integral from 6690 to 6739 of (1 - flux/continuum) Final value 2.2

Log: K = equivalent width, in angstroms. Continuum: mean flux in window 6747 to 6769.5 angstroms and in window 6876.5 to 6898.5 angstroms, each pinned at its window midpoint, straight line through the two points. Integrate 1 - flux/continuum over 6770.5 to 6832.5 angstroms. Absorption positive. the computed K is 0.7 angstroms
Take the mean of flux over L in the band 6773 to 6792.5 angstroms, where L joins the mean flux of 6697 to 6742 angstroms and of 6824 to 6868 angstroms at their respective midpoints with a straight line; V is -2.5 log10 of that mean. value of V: 0.005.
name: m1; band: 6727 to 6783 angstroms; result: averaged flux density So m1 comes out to 1.51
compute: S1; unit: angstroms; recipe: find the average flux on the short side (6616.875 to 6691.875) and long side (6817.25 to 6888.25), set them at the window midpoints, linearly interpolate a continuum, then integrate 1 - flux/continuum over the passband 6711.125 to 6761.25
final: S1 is 1.09 angstroms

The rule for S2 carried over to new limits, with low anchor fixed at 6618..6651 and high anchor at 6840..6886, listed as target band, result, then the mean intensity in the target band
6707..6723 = 0.52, 1.49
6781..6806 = 0.27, 1.52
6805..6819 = 0.56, 1.48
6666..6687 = 0.29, 1.53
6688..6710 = 1.69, 1.43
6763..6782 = 0.70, 1.48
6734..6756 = 0.37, 1.52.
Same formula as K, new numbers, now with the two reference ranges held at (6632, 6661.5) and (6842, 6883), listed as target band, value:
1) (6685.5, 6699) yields 0.4 angstroms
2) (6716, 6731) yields 0.5 angstroms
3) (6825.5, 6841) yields 0.0 angstroms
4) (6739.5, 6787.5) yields 0.2 angstroms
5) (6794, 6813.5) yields 0.0 angstroms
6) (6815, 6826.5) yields 0.7 angstroms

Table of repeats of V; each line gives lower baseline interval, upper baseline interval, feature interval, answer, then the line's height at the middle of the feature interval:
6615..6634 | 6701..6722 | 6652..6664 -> -0.009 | 1.52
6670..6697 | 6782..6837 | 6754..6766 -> -0.061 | 1.51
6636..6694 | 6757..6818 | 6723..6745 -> 0.032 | 1.52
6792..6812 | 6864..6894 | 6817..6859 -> -0.037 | 1.52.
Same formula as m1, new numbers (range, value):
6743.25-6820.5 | 1.51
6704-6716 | 1.44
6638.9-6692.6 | 1.53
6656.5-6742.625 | 1.49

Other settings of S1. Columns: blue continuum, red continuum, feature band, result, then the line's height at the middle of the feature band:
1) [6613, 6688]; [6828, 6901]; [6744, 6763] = -0.05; 1.54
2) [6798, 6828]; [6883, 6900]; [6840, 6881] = -0.87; 1.5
